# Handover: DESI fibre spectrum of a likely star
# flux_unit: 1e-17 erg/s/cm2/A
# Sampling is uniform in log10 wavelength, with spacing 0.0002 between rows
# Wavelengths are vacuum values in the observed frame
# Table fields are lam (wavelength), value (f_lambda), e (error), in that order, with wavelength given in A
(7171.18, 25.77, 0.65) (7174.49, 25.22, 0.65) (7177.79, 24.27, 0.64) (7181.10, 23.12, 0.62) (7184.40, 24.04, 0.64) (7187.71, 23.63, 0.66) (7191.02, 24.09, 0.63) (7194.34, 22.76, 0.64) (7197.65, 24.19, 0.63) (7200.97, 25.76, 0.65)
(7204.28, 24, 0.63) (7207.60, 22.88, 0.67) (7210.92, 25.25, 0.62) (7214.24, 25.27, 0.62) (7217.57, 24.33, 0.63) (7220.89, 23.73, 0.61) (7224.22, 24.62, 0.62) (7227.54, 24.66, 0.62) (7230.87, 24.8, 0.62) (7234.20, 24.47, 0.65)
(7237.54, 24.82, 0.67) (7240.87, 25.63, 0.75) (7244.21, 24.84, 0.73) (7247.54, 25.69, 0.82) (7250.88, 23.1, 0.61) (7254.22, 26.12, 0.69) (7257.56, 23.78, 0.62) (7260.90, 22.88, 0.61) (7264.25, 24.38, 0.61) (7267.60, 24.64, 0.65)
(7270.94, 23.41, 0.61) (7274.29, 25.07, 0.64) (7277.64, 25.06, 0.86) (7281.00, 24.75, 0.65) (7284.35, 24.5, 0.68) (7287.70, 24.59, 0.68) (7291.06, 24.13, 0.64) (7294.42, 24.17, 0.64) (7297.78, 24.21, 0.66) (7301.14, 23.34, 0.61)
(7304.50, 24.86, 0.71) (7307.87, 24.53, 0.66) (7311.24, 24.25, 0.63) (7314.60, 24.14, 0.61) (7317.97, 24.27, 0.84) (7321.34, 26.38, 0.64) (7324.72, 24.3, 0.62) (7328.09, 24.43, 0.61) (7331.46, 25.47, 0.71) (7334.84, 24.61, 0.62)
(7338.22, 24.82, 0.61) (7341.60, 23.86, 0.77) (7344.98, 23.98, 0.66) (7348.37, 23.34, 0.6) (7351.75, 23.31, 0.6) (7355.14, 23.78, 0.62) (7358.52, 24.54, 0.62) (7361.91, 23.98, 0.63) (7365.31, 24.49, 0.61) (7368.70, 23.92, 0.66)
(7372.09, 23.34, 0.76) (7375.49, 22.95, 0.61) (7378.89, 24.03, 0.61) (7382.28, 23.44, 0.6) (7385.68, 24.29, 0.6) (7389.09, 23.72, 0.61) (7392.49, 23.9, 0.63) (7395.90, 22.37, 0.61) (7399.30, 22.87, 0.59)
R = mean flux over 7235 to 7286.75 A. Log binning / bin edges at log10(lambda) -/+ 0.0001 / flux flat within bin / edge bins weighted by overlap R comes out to 24.6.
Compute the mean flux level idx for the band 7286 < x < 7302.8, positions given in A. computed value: 24.1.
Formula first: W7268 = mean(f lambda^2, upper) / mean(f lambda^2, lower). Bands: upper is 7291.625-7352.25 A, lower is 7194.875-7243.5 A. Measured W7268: 1.02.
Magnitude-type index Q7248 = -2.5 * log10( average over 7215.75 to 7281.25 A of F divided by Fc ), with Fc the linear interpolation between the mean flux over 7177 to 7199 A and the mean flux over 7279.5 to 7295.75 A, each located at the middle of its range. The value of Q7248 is -0.017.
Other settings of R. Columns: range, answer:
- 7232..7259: 24.8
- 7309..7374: 24.3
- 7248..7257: 24.7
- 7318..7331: 25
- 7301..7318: 24.3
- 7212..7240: 24.6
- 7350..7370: 24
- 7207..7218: 24.6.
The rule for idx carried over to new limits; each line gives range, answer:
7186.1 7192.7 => 23.8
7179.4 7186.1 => 23.6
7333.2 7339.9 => 24.7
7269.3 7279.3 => 24.5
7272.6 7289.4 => 24.8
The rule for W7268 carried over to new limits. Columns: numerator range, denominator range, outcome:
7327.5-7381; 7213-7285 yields 1.01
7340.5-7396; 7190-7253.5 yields 1.01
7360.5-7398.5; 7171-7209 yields 1.03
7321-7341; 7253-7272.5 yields 1.05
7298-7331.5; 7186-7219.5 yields 1.05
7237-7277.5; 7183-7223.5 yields 1.03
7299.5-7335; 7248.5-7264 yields 1.04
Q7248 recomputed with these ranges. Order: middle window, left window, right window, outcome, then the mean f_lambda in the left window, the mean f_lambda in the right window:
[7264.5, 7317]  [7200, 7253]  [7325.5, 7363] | 0.00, 24.6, 24.2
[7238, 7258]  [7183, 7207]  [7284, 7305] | -0.04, 24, 24.2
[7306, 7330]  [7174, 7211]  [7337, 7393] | -0.03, 24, 23.9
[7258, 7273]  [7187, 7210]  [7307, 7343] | 0.02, 24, 24.7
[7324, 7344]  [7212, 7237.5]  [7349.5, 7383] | -0.03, 24.6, 23.8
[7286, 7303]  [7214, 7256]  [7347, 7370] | 0.01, 24.8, 23.9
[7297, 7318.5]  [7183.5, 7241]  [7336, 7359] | -0.01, 24.4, 23.9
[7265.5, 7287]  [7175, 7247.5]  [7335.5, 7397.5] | -0.02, 24.4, 23.8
